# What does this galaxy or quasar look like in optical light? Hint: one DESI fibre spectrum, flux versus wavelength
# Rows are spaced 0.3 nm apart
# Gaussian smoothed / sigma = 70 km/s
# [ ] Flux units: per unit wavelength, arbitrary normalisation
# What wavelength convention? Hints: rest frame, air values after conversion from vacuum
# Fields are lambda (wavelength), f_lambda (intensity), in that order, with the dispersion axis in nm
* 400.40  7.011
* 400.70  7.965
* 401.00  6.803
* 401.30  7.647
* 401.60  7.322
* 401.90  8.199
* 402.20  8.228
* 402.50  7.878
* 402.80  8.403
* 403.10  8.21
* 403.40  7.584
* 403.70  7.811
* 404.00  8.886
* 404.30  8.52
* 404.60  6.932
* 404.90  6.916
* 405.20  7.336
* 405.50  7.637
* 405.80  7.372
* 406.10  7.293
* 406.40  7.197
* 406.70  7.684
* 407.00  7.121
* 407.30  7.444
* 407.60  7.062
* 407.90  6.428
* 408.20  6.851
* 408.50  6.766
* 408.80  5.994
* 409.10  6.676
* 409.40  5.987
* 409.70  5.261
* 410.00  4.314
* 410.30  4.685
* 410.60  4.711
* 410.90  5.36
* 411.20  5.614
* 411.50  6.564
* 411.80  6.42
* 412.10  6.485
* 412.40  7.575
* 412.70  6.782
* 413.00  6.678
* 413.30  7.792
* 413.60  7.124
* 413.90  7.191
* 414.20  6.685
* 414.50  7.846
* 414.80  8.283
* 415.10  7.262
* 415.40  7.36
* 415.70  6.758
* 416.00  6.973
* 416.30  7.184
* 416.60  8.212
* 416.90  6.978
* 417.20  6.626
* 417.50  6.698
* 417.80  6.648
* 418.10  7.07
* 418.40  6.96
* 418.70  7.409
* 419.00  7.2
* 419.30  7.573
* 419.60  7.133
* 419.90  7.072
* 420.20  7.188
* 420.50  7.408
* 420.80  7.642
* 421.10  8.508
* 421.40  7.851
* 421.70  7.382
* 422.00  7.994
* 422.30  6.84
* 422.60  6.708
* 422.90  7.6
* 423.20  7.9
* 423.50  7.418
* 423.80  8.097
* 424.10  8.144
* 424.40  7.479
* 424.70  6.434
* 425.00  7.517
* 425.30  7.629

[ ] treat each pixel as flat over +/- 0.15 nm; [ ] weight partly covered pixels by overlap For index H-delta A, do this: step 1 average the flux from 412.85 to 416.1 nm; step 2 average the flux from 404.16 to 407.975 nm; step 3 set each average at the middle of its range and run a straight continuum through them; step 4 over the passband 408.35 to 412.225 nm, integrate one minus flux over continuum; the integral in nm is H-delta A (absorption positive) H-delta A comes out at 0.82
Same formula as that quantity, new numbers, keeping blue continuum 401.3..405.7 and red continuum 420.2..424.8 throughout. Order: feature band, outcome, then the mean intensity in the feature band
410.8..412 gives 0.26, 6.04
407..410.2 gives 0.61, 6.29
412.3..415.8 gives 0.18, 7.28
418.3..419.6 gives 0.06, 7.28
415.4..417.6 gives 0.16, 7.09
